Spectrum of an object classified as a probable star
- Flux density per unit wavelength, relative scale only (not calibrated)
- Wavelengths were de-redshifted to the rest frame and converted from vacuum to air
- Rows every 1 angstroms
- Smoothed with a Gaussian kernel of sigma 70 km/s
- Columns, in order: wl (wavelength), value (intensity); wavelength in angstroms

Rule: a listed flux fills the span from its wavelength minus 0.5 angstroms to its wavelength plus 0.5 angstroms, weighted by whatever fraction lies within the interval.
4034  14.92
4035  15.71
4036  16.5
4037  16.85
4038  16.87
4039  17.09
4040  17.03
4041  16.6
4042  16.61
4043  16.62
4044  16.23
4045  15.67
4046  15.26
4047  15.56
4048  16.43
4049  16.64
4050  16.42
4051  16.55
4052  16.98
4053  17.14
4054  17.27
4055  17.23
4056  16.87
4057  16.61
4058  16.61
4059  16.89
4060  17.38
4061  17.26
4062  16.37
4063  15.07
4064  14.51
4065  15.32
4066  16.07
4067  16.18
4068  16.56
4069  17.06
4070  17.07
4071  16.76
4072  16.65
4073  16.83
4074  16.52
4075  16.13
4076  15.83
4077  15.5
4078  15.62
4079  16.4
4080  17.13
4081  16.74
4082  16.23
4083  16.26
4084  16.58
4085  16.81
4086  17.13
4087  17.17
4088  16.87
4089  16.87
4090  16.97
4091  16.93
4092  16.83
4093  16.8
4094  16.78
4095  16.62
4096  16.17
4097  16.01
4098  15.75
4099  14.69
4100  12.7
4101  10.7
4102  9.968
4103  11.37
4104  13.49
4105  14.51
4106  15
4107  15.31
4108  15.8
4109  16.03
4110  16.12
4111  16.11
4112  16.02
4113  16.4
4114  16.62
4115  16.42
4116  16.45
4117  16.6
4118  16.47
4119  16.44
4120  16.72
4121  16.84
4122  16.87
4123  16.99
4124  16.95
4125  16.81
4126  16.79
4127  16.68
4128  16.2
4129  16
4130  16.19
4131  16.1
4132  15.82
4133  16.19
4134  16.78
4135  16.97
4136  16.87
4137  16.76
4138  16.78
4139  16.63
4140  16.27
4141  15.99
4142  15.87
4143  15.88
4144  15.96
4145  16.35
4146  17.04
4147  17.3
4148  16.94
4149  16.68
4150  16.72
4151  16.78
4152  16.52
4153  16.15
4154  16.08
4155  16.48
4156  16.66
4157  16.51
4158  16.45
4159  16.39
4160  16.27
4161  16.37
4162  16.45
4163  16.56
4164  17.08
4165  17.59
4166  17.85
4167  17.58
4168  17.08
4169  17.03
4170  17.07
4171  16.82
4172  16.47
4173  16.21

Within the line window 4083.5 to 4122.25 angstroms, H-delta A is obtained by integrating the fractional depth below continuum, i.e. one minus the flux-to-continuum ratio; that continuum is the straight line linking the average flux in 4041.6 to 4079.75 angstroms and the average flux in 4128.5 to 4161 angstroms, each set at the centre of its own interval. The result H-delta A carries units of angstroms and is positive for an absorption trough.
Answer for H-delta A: 1.6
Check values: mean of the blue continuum 16.4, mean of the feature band 15.7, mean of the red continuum 16.4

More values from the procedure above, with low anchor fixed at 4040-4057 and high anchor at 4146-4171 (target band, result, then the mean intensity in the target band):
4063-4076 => 0.3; 16.2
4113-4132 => 0.2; 16.5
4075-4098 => 0.1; 16.5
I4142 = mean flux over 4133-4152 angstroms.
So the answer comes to 16.6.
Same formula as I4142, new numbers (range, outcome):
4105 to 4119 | 16.1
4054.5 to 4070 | 16.4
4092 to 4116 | 15.1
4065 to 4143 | 16.1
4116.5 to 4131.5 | 16.6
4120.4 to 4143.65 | 16.5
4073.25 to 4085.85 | 16.3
